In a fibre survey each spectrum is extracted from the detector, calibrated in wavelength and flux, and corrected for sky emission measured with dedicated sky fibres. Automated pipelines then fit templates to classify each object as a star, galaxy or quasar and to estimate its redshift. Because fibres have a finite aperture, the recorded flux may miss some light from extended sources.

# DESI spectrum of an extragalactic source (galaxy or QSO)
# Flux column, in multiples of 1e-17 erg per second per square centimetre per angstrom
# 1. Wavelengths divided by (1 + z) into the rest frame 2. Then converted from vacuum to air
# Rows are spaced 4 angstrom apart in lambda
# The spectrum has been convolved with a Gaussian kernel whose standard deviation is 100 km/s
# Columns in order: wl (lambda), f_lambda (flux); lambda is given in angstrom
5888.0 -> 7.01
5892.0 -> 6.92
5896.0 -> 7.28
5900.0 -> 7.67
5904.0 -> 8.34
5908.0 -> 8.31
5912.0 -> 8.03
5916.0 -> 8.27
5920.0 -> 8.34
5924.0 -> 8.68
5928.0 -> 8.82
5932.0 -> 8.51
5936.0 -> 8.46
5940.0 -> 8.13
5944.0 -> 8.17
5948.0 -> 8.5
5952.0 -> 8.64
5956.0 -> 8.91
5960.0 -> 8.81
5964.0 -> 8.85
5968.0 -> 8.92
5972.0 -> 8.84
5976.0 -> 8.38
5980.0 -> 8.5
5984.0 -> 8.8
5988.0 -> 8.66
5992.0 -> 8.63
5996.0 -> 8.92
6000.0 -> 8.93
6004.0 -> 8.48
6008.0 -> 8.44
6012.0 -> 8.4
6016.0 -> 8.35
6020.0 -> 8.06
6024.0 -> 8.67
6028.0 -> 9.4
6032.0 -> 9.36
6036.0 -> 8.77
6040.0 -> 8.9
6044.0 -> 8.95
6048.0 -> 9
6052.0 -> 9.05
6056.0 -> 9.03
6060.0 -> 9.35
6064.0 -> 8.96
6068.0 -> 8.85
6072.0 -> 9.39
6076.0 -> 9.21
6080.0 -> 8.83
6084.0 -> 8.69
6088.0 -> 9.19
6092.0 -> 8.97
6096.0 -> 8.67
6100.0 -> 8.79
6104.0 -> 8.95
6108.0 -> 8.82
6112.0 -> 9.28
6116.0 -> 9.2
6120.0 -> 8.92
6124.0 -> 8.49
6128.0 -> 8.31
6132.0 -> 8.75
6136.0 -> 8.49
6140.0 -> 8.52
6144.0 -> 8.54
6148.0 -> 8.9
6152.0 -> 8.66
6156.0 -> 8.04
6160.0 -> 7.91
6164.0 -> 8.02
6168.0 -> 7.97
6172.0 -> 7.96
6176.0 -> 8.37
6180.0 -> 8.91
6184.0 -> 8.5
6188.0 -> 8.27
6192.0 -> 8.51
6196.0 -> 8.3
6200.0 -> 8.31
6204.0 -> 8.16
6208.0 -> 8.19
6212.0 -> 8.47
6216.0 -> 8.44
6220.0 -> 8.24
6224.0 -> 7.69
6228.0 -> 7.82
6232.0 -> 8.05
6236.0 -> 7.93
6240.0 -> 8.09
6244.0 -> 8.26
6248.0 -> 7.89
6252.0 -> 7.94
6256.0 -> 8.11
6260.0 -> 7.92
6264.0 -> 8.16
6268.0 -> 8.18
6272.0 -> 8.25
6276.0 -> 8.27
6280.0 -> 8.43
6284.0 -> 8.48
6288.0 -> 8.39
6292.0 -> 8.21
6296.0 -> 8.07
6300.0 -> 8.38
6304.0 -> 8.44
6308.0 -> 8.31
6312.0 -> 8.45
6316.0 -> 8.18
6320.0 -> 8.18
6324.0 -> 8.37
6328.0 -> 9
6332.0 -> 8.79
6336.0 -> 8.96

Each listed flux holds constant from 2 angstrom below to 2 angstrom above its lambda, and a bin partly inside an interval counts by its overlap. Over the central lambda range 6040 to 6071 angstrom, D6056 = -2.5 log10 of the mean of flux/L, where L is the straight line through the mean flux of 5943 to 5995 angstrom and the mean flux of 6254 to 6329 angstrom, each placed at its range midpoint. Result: -0.06 mag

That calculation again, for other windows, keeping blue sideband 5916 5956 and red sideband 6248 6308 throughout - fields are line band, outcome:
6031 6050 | -0.07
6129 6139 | -0.03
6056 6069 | -0.08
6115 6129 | -0.05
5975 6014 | -0.02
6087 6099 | -0.07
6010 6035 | -0.04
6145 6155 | -0.05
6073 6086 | -0.07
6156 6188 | 0.01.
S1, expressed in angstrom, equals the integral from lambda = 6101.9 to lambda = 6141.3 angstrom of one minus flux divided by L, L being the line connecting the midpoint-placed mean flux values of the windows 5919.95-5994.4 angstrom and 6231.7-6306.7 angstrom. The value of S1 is -1.8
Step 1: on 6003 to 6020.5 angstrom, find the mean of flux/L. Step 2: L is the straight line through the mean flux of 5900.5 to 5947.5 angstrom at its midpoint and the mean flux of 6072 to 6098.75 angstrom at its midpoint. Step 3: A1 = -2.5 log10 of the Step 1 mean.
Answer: 0.04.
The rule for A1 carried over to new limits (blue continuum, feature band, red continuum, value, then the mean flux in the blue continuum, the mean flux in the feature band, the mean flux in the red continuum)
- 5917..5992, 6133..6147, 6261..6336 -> -0.01 mag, 8.6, 8.56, 8.37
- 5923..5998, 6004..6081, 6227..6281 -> -0.05 mag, 8.64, 8.88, 8.09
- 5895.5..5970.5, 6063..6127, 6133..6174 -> -0.08 mag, 8.43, 8.94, 8.31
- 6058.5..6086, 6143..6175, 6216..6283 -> 0.04 mag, 9.03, 8.24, 8.09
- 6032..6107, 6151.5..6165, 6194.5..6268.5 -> 0.05 mag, 8.98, 8.11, 8.11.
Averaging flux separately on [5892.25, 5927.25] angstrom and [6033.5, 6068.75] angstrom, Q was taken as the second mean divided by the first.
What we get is 1.1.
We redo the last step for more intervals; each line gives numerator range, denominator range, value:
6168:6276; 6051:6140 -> 0.92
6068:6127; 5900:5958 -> 1.06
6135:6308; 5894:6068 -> 0.96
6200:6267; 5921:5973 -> 0.94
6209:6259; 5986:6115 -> 0.91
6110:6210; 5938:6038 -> 0.98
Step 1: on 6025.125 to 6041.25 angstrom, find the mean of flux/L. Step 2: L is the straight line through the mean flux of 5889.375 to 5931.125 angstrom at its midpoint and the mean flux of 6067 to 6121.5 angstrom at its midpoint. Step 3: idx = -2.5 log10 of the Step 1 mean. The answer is -0.05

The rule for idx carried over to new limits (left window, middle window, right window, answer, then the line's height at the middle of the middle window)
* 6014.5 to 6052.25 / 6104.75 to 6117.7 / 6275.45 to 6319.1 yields -0.047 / 8.69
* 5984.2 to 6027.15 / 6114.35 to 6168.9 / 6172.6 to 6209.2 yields -0.007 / 8.43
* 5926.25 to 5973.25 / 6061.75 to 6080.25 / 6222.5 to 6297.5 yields -0.080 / 8.43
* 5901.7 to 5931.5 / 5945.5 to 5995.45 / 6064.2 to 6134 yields -0.020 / 8.55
